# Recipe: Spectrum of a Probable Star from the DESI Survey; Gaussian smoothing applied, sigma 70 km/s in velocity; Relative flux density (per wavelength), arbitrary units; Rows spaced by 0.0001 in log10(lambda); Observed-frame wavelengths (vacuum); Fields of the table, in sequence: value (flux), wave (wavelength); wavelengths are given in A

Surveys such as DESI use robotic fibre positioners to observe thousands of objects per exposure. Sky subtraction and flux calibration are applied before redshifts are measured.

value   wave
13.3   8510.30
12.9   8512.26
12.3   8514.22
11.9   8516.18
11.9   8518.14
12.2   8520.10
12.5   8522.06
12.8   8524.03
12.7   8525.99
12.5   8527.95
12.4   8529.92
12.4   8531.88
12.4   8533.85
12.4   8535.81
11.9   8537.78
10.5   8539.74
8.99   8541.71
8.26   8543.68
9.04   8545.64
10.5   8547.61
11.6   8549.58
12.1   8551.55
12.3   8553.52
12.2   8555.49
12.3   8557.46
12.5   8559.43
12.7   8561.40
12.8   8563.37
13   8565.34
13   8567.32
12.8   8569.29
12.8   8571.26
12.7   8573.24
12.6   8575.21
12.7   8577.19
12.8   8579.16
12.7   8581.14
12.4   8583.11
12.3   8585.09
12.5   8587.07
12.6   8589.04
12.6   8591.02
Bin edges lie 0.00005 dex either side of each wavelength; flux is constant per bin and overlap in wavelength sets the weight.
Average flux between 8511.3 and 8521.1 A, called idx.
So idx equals 12.2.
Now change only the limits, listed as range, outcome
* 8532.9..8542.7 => 11.2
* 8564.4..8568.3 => 13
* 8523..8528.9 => 12.7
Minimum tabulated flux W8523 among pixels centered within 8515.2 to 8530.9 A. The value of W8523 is 11.9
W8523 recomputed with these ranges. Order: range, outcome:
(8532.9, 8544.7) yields 8.26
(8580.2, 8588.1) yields 12.3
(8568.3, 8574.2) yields 12.7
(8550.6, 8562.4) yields 12.1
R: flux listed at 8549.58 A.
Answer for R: 11.6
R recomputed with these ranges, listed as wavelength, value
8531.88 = 12.4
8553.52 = 12.3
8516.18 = 11.9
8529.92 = 12.4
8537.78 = 11.9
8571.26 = 12.8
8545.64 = 9.04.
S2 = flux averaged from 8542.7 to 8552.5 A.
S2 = 10.3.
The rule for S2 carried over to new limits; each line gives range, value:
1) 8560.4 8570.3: 12.9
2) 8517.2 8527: 12.4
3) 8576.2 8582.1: 12.7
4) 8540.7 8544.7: 8.64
